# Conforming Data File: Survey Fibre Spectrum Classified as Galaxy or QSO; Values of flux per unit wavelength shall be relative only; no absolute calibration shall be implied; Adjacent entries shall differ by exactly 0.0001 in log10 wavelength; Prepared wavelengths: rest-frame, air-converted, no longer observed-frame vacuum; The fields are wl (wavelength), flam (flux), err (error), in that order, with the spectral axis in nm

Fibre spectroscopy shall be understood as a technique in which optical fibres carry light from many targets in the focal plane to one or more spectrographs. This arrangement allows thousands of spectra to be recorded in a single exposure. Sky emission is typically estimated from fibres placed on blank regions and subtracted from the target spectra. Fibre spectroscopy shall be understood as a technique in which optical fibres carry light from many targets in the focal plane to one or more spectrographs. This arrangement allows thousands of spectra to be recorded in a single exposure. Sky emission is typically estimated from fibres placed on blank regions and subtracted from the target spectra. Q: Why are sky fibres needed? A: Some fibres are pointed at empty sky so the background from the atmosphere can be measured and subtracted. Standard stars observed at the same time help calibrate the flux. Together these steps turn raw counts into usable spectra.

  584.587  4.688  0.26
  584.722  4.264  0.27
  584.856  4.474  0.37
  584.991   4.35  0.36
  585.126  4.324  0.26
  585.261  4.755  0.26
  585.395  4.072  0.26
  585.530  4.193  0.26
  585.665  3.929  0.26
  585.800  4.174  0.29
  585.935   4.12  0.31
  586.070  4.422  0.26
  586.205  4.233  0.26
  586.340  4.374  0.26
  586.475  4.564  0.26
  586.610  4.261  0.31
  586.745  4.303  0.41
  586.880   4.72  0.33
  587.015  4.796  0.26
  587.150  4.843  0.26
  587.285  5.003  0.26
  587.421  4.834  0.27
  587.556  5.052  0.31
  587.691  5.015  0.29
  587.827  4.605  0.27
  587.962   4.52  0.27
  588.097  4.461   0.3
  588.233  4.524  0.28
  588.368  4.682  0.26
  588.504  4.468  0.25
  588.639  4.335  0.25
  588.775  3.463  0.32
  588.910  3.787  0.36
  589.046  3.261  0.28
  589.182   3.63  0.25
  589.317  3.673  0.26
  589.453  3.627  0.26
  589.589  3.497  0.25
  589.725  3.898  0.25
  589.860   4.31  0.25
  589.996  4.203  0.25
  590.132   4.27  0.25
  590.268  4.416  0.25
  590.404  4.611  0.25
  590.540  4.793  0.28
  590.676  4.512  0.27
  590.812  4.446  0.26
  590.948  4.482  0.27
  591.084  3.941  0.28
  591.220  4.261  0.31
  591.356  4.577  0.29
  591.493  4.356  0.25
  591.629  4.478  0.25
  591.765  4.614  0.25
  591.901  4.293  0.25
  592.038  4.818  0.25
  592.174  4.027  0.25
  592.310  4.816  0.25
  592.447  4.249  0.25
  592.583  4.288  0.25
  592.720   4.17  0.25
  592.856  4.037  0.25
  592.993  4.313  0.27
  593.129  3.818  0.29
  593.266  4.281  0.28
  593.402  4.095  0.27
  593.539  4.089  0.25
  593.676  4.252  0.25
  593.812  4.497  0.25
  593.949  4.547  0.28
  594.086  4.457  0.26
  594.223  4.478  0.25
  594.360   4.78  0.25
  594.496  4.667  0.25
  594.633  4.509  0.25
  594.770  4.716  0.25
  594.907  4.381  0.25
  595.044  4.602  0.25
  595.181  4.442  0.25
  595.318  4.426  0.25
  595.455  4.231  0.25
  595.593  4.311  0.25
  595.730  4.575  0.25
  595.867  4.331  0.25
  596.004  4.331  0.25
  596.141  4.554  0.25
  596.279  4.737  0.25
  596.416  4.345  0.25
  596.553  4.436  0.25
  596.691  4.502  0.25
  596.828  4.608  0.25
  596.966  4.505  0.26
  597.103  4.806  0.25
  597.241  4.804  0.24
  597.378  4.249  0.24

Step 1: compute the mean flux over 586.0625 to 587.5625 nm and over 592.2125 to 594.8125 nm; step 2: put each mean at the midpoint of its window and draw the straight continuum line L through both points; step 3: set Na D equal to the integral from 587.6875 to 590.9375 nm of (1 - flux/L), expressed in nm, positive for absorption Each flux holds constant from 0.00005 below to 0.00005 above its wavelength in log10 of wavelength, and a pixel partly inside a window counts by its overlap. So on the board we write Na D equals 0.23 nm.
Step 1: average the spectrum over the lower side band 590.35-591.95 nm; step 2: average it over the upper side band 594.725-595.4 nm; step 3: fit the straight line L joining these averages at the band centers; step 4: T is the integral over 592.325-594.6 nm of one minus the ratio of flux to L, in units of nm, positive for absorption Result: 0.08 nm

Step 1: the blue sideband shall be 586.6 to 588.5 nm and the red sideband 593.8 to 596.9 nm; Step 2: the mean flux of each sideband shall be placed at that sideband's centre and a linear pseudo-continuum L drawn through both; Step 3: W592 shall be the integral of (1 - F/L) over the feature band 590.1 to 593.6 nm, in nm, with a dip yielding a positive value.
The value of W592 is 0.18 nm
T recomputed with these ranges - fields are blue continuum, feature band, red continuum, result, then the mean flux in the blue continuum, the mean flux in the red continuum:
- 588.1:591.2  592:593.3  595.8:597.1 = 0.008 nm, 4.14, 4.5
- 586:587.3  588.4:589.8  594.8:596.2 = 0.222 nm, 4.54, 4.43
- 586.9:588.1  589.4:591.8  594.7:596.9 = 0.198 nm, 4.81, 4.47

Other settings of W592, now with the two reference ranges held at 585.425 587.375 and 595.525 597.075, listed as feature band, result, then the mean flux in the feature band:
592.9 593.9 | 0.06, 4.2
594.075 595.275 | -0.02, 4.56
